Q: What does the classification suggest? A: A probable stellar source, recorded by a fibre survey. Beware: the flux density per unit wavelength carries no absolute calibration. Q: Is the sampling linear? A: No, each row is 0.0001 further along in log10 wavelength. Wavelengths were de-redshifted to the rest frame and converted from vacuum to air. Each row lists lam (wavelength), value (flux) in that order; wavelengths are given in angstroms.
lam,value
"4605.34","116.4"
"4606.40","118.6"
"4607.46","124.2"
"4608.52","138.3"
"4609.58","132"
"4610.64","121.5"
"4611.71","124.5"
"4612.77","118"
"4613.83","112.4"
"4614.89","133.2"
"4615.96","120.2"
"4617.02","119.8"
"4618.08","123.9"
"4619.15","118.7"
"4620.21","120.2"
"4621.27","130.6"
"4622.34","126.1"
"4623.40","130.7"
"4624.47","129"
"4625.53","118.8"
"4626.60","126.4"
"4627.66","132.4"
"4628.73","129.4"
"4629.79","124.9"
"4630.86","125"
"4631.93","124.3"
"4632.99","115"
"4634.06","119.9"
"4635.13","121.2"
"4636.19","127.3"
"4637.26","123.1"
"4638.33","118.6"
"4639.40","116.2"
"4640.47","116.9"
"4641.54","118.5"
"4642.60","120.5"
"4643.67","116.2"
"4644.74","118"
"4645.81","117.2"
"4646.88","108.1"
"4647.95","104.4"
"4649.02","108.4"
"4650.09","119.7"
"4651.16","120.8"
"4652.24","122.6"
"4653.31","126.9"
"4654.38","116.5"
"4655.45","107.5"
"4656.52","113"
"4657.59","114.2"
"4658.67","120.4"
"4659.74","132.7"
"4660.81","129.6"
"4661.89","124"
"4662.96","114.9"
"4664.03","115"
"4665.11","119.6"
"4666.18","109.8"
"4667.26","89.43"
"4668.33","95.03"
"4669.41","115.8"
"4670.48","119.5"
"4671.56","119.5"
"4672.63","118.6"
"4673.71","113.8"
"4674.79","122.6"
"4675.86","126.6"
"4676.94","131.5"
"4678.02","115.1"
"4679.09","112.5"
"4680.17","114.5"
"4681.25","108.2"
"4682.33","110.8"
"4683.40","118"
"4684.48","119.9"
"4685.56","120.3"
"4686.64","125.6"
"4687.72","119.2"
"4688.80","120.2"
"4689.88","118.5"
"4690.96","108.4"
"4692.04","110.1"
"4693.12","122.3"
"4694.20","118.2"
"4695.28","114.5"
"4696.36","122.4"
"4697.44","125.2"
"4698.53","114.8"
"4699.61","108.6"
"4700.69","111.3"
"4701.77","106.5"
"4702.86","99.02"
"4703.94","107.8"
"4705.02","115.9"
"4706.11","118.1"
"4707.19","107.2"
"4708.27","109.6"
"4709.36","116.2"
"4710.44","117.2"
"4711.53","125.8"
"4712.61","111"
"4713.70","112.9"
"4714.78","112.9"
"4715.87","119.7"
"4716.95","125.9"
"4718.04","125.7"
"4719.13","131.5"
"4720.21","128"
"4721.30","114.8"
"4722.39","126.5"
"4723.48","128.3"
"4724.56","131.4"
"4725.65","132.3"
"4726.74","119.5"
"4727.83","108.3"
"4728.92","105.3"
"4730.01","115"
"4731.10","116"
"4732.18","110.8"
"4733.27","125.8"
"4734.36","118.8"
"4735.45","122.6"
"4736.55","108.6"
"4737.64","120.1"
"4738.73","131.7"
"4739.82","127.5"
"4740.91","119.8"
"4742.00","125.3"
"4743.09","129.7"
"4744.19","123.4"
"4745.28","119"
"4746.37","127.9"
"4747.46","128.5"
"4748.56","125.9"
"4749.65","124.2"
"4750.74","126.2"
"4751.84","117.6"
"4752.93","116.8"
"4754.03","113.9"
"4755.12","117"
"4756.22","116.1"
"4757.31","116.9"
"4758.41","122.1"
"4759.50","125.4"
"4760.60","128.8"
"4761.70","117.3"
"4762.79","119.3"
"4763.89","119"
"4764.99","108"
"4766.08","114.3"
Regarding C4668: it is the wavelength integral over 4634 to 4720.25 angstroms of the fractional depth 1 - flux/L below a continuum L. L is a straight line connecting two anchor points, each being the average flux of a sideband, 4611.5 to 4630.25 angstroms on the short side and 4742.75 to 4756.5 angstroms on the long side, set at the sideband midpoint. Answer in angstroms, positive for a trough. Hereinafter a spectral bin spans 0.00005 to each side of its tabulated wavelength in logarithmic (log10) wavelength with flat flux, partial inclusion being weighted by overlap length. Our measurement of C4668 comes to 4.62 angstroms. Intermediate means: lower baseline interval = 124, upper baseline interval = 122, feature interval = 117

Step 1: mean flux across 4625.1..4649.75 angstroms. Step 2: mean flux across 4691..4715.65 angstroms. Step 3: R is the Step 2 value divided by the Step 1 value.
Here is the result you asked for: 0.95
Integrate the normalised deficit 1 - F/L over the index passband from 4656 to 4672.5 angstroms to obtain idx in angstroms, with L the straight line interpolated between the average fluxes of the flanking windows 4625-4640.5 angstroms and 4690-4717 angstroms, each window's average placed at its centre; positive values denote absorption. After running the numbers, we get 0.5 angstroms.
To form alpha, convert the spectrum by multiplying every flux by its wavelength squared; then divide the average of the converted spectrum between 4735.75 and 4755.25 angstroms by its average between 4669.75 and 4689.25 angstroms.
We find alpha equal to 1.1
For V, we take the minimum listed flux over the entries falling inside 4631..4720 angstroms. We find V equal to 89.43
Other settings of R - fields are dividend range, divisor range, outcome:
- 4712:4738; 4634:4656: 1.02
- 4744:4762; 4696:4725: 1.04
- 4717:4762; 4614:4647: 1.00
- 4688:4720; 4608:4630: 0.93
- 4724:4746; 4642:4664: 1.02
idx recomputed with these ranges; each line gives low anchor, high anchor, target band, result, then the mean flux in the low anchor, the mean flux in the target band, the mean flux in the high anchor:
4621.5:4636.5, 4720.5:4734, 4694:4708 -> 0.96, 125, 113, 120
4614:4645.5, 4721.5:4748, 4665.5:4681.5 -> 1.04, 123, 114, 122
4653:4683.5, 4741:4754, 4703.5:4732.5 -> 0.59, 116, 118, 123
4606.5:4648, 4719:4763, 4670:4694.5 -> 0.79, 122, 118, 121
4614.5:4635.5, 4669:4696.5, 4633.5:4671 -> 1.47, 124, 117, 118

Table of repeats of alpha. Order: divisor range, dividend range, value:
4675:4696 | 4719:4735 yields 1.04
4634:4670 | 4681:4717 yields 1.01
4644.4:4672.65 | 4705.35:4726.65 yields 1.07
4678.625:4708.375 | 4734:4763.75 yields 1.09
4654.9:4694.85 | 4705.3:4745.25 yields 1.05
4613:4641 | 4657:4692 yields 0.97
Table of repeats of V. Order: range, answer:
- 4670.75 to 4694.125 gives 108.2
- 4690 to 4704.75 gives 99.02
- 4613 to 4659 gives 104.4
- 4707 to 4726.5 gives 107.2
